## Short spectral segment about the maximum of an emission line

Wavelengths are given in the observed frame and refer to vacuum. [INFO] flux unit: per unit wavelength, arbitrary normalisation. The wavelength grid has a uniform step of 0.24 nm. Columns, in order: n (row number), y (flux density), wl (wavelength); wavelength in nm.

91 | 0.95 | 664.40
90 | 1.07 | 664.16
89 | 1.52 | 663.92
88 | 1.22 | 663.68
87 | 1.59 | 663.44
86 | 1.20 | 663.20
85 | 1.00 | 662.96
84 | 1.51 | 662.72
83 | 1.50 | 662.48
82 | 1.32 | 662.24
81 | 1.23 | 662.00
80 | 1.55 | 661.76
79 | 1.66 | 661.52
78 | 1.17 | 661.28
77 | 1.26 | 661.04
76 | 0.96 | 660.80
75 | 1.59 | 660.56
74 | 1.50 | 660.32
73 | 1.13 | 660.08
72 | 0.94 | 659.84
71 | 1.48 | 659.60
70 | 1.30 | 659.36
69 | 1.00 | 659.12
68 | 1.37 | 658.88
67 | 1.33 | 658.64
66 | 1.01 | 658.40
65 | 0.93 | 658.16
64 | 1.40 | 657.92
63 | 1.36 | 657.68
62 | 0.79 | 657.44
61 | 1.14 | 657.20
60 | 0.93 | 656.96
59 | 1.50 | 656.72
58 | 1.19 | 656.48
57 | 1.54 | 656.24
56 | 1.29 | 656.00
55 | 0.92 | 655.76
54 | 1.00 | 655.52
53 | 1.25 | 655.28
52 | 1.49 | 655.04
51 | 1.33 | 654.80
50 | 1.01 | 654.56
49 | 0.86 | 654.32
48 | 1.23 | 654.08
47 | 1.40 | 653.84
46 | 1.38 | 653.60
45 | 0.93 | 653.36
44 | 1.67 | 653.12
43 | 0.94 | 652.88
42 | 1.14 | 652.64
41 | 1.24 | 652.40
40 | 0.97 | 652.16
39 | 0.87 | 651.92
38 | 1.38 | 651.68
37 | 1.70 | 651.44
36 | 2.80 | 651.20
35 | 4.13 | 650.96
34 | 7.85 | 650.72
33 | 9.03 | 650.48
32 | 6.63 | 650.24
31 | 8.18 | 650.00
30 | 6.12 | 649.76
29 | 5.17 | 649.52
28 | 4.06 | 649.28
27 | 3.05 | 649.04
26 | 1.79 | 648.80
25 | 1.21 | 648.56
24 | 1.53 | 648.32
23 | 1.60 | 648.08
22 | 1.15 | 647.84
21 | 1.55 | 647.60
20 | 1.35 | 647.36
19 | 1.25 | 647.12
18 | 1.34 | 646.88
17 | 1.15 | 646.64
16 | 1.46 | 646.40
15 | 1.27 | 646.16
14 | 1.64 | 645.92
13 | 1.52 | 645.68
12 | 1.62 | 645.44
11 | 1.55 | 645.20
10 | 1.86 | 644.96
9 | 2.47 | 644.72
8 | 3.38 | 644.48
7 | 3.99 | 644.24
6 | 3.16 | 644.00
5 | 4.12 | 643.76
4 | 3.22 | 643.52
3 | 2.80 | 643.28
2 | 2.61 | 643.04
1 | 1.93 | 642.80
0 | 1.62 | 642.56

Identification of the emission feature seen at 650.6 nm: [O III] 5007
